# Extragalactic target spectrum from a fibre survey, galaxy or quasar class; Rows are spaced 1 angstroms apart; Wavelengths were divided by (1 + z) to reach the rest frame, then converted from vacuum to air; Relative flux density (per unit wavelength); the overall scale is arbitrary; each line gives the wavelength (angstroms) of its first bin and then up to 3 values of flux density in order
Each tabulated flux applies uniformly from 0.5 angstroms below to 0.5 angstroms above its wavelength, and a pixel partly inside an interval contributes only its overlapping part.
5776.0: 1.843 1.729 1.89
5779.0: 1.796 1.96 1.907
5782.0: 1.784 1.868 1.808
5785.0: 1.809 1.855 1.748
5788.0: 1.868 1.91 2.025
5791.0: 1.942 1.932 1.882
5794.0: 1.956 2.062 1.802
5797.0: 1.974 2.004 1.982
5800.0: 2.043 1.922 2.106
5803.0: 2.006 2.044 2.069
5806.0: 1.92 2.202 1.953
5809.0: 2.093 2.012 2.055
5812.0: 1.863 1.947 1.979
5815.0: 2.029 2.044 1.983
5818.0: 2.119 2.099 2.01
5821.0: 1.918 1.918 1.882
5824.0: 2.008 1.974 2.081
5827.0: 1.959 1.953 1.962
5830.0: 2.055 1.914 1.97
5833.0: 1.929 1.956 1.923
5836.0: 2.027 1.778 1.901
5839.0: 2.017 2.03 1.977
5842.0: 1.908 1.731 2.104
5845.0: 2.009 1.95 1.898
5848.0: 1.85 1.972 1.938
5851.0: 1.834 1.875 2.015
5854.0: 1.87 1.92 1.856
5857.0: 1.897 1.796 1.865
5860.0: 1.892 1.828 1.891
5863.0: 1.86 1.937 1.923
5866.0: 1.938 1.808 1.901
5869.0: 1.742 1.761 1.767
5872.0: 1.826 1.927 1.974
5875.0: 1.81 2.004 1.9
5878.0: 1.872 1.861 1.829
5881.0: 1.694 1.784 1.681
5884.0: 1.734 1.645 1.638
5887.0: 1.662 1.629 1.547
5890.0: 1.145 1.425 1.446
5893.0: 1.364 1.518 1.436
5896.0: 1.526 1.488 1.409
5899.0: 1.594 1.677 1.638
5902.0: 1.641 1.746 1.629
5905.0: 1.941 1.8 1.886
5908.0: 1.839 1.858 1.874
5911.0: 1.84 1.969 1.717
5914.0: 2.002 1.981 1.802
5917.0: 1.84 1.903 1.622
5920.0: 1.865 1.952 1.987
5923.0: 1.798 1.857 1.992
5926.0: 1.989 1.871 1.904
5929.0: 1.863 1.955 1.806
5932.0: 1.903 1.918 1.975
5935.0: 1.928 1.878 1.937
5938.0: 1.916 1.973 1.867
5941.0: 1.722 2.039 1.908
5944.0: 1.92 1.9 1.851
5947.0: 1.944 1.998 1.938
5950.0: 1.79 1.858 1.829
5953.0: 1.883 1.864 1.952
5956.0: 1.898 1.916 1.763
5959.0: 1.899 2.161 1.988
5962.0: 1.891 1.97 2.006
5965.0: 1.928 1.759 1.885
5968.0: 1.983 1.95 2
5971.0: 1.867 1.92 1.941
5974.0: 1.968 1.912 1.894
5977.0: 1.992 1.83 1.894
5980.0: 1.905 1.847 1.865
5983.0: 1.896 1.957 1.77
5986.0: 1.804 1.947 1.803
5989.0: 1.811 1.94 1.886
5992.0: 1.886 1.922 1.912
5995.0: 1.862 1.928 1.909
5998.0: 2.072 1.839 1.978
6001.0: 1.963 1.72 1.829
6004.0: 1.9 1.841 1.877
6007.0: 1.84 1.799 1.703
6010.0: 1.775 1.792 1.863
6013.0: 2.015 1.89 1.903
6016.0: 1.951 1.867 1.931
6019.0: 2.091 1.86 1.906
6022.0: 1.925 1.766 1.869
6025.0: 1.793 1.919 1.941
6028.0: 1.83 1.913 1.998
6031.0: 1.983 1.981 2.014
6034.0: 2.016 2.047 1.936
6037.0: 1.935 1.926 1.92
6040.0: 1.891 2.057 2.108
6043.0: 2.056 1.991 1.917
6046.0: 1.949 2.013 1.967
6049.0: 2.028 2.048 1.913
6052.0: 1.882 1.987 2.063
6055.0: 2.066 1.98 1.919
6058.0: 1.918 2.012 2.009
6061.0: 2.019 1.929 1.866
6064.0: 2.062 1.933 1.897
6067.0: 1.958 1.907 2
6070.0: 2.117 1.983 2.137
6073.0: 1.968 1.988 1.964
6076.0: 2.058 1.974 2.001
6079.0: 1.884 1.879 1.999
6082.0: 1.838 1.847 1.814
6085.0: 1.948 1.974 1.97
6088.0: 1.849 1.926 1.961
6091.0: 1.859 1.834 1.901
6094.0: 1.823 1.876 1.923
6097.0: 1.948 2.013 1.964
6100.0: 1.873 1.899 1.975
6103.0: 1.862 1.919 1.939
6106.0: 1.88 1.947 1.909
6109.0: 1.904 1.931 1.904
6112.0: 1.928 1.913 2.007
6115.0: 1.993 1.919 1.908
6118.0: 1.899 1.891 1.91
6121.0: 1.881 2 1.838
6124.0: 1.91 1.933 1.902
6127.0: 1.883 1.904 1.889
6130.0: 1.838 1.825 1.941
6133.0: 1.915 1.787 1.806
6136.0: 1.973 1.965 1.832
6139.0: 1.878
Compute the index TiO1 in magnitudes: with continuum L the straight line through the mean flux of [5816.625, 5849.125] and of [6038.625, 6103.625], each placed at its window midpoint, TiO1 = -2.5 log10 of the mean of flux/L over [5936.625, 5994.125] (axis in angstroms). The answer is 0.03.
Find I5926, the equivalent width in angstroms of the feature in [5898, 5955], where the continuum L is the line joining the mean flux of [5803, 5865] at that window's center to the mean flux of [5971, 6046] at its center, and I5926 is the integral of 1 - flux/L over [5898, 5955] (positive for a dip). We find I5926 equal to 2.0 angstroms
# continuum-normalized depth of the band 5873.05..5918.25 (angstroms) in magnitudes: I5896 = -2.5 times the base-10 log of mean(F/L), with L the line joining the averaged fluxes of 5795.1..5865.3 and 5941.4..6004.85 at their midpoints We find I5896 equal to 0.13 mag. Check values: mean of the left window 1.96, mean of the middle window 1.72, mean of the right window 1.9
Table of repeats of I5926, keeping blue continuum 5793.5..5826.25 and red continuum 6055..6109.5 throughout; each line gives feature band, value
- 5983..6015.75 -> 1.4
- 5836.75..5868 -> 1.3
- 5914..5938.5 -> 1.0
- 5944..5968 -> 0.7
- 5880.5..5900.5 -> 4.3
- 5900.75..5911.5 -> 1.0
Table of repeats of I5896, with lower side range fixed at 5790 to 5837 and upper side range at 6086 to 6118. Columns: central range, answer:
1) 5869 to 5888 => 0.103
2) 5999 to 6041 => 0.021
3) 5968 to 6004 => 0.027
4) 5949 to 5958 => 0.047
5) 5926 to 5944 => 0.029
